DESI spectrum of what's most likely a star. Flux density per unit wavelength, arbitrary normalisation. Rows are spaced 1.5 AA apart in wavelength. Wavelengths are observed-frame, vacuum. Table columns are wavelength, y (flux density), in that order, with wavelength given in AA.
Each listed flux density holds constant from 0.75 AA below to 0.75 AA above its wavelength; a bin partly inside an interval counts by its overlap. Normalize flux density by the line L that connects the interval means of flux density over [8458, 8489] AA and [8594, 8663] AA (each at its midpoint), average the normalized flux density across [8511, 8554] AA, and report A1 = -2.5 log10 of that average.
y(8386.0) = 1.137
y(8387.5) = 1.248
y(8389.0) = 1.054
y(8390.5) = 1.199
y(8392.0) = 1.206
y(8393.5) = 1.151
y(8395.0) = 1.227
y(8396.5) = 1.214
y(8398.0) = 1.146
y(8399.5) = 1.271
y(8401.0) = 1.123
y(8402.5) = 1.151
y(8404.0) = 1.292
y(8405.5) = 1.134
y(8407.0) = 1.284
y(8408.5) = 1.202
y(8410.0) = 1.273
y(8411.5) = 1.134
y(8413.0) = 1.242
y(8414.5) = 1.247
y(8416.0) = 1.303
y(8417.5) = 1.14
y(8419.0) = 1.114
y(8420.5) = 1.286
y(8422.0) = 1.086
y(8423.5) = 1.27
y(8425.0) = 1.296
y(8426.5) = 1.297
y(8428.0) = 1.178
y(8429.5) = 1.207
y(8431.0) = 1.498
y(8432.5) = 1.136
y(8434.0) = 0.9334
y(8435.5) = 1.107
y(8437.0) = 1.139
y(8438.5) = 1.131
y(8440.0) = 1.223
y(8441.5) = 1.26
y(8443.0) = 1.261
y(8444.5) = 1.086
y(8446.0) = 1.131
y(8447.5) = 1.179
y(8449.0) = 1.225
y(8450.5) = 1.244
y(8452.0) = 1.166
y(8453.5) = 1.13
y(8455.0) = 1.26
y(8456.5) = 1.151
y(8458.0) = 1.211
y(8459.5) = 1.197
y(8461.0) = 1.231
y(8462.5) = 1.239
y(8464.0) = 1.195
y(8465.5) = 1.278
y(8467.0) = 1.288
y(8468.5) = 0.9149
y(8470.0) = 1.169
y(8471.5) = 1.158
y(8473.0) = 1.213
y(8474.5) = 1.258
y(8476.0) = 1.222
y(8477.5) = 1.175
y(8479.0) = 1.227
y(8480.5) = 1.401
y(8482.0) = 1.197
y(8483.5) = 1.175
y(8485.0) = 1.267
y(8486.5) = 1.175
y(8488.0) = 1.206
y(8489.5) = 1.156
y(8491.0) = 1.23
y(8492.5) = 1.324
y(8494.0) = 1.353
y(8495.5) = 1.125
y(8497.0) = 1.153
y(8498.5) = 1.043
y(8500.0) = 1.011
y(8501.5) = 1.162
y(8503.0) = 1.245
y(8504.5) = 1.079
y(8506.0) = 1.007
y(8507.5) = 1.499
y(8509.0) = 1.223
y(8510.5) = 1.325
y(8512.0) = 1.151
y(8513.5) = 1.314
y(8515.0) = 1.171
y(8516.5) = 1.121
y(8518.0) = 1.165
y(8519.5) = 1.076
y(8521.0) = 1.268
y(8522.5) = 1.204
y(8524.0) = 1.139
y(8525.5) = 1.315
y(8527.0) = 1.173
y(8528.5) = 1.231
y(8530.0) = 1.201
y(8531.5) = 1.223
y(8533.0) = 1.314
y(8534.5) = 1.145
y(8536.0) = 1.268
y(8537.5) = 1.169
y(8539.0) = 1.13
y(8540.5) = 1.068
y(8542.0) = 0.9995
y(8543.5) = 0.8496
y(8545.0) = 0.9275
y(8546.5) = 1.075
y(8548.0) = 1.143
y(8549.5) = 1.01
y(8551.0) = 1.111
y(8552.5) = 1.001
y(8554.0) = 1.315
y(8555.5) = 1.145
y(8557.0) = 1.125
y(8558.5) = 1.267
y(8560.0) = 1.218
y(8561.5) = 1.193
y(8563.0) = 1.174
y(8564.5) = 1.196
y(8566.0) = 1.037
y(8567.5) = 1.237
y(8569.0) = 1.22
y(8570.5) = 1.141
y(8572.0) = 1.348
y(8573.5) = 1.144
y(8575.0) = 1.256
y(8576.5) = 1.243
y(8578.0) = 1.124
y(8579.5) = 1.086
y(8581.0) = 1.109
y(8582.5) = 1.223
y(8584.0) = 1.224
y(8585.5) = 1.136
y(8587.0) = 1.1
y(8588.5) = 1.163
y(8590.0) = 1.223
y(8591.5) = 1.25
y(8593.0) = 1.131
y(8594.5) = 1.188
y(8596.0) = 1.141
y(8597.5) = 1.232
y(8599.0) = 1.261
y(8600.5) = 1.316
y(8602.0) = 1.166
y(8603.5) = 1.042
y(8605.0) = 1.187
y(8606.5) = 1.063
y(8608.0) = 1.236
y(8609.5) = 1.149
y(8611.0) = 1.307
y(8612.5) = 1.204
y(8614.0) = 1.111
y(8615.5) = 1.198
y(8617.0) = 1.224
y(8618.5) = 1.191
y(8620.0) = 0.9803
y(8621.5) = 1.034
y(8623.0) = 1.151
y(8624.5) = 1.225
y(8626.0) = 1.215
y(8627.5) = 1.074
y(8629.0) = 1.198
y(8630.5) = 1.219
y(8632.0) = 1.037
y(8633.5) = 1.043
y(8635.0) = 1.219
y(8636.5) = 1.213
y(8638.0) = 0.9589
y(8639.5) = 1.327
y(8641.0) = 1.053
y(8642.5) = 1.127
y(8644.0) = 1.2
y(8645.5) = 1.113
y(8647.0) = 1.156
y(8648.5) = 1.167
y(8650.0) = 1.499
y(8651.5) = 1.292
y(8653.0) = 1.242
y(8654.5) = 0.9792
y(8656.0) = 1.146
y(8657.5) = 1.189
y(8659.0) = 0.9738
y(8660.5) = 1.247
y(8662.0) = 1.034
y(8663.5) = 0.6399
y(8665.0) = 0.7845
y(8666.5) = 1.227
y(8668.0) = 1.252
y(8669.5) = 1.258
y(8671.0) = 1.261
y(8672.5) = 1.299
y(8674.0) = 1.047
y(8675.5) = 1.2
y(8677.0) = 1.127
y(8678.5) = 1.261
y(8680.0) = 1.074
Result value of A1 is 0.04 mag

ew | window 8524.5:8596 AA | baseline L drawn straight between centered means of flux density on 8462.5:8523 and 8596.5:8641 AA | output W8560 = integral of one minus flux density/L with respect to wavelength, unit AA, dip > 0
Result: 1.13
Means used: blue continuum 1.2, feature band 1.16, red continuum 1.16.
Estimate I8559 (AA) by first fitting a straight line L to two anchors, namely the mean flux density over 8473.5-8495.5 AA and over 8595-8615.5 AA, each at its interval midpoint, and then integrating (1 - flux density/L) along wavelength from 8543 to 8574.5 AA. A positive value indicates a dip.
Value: 1.70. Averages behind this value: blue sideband 1.24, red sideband 1.19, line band 1.14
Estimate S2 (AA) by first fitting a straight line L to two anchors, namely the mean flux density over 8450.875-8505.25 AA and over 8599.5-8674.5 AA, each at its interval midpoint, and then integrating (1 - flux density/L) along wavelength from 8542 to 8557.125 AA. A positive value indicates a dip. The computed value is 1.4 AA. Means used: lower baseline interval 1.19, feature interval 1.06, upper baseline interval 1.15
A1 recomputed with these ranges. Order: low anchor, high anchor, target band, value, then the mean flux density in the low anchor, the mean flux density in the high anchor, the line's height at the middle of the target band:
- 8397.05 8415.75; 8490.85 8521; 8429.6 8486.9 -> 0.00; 1.21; 1.19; 1.2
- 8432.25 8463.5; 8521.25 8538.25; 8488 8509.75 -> 0.01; 1.17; 1.22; 1.2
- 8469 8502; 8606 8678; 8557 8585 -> -0.02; 1.2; 1.15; 1.17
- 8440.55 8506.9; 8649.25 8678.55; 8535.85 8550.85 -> 0.11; 1.19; 1.15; 1.17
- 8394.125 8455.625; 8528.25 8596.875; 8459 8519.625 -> -0.02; 1.2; 1.16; 1.18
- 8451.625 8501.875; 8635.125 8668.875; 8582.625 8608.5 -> -0.03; 1.2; 1.13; 1.15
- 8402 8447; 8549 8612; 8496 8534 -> 0.00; 1.2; 1.18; 1.19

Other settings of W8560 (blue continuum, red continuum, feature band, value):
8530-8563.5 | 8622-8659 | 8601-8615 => -0.2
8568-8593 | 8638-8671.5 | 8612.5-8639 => 0.4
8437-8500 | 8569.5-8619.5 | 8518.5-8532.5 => -0.2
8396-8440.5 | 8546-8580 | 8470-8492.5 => -0.6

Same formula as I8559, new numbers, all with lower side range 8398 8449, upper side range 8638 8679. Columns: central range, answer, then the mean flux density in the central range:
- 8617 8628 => 0.22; 1.13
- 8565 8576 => -0.30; 1.2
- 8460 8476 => -0.08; 1.2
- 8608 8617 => -0.33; 1.2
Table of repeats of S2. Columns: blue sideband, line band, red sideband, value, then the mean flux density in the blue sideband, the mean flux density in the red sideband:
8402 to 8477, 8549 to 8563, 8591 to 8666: 0.1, 1.2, 1.15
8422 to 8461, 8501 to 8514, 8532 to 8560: -0.9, 1.2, 1.12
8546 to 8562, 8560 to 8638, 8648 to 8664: -2.0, 1.15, 1.14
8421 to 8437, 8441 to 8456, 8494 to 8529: 0.0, 1.2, 1.19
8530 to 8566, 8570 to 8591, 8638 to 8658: -0.6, 1.13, 1.18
